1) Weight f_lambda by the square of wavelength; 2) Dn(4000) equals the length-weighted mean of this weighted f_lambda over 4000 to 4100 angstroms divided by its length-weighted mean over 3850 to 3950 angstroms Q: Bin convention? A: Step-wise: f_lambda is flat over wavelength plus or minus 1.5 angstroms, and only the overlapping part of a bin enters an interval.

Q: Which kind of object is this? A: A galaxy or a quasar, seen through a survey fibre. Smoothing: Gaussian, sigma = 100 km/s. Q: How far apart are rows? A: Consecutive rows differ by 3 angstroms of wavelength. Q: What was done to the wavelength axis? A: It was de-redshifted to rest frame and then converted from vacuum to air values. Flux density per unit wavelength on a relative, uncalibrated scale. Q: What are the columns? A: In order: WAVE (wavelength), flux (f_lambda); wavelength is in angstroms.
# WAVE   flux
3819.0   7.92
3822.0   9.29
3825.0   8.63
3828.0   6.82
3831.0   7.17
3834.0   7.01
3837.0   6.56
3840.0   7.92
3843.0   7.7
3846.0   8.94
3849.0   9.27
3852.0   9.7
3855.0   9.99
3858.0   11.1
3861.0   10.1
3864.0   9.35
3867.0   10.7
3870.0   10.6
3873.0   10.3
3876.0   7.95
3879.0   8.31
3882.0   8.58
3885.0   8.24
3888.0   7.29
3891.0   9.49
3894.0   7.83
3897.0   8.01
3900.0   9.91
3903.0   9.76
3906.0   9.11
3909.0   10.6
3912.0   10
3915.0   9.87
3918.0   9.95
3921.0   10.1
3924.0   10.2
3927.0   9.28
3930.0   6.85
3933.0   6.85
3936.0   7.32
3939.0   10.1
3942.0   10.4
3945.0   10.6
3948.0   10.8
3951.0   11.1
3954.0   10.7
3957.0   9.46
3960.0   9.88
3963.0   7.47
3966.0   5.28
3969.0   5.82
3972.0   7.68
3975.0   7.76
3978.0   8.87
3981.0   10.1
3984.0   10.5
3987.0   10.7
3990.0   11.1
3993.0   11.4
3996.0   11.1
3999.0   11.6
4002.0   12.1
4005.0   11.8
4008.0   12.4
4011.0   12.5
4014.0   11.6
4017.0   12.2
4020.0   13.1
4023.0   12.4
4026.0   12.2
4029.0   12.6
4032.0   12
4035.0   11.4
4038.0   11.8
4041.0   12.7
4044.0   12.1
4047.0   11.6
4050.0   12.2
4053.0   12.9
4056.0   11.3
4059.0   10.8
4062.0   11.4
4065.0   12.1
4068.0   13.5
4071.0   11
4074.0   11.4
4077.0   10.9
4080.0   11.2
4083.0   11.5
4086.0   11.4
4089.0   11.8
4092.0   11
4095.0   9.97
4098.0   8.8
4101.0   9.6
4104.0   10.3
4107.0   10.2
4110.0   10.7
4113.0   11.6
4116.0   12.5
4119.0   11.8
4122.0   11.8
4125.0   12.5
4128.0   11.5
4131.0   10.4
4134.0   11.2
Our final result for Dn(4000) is 1.35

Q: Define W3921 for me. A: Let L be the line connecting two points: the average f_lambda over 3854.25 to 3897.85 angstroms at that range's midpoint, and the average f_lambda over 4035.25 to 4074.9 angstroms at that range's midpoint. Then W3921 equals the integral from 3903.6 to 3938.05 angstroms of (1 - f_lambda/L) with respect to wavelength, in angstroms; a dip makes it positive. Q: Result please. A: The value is 2.5 angstroms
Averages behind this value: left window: 9.19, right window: 11.9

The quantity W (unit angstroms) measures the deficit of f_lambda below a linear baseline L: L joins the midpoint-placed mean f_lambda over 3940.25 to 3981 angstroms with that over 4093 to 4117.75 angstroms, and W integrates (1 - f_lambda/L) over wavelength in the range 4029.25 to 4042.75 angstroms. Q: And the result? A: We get -3.2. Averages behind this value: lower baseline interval 8.96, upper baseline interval 10.5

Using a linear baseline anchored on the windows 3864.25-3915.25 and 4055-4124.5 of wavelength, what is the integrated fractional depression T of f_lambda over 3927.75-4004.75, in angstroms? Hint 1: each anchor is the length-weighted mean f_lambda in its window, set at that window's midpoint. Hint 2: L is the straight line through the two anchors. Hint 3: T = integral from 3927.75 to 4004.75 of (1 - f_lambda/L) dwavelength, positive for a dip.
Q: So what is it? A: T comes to 3.9 angstroms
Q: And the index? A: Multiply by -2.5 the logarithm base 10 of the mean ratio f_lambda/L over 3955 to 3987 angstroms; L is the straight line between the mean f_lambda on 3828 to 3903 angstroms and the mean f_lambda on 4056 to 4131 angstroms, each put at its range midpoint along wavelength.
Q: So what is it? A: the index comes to 0.18 mag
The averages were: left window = 8.81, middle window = 8.43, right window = 11.2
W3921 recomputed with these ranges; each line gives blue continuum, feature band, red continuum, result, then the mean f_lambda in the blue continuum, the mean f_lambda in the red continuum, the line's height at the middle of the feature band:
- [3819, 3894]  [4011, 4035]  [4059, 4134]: -4.16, 8.76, 11.2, 10.4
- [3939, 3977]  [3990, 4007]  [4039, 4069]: -2.19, 8.96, 12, 10.3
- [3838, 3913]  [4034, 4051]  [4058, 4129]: -1.94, 9.21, 11.2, 10.7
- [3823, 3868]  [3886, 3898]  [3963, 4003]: 1.06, 8.71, 9.43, 8.96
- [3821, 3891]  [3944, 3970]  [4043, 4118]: 2.20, 8.77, 11.3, 9.9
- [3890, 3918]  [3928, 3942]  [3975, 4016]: 2.64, 9.43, 11.1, 9.99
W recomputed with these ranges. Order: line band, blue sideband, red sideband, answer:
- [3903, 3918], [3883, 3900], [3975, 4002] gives -1.9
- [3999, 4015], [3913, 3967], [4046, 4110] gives -2.9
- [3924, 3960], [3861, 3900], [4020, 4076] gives 2.3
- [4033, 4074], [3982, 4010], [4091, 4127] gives -2.7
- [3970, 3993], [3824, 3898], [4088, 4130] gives 0.6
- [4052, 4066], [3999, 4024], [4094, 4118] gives -0.4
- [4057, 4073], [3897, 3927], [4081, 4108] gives -2.0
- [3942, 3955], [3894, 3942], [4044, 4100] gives -1.5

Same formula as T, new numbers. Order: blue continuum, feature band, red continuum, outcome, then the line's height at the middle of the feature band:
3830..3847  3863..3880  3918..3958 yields -2.9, 8.19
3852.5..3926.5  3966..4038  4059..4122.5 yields -3.2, 10.4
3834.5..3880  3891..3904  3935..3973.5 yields 0.3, 9.11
